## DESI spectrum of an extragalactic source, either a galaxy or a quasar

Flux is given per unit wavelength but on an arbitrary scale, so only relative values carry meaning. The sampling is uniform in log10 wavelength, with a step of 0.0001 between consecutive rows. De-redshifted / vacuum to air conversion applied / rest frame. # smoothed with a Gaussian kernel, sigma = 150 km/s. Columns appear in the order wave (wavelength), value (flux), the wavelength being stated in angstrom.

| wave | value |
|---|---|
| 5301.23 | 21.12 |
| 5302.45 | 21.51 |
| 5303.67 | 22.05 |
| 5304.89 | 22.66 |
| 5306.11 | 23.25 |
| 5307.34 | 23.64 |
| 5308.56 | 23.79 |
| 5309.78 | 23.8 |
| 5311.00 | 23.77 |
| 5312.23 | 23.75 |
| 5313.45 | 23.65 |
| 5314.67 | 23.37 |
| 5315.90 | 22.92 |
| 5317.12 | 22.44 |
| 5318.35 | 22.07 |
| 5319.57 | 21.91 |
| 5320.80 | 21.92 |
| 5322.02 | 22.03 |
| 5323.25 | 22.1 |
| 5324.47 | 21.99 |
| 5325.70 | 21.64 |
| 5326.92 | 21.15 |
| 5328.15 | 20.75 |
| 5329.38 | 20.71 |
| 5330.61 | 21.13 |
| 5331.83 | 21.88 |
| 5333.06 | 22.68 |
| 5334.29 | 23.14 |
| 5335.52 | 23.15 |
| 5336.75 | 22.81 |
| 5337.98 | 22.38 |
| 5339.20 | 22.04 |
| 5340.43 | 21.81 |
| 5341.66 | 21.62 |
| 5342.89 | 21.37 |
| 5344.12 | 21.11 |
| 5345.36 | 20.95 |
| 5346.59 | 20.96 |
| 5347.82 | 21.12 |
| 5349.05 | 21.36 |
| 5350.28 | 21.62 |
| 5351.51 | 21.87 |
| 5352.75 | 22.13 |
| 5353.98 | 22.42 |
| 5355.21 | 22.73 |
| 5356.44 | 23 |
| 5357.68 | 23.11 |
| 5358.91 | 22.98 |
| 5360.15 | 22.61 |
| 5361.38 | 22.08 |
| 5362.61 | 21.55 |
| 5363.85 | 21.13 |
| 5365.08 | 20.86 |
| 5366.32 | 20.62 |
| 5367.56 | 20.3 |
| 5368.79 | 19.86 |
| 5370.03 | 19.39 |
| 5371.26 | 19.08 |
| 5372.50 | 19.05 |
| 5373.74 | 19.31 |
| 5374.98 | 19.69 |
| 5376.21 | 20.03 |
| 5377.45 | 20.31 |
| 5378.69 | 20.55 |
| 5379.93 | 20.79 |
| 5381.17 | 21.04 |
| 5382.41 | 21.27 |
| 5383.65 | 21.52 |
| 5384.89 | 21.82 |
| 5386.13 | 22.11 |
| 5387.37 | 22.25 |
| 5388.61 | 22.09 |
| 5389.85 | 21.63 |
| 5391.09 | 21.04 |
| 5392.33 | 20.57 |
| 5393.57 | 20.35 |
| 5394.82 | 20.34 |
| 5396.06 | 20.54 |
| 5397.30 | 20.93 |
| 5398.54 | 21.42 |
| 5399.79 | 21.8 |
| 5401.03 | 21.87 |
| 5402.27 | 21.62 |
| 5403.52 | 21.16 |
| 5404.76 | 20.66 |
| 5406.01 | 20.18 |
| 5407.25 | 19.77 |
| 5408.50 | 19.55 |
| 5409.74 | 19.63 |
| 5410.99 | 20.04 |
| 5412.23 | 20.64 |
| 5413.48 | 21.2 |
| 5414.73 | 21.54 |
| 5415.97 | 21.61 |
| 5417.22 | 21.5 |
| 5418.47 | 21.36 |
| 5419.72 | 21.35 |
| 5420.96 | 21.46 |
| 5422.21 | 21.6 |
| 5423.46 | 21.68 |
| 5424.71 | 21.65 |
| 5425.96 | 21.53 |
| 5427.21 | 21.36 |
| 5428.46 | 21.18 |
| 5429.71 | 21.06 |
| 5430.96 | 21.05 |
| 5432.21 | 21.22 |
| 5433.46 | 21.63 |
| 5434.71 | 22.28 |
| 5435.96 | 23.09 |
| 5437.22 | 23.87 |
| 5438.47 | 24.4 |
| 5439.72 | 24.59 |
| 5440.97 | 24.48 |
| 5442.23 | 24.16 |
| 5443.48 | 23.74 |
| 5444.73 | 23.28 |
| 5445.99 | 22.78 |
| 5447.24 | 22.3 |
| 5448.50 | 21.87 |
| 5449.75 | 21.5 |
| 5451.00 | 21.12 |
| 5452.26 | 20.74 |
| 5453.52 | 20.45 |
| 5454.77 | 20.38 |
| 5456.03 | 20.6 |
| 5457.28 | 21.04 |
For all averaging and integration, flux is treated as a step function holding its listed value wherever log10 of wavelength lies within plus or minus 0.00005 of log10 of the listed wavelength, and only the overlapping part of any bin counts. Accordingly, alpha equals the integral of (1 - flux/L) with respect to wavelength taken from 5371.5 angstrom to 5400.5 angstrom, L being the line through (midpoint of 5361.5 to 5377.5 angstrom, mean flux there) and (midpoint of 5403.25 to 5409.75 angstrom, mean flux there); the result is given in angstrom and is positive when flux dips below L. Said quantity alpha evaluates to -1.0 angstrom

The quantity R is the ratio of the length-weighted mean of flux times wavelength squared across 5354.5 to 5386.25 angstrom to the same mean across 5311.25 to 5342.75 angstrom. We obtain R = 0.96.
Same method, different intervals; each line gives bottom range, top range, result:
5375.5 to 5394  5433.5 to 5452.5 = 1.11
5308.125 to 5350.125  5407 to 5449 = 1.03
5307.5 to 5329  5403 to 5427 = 0.96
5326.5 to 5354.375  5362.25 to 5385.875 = 0.95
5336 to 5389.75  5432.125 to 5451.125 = 1.11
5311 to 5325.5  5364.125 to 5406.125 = 0.94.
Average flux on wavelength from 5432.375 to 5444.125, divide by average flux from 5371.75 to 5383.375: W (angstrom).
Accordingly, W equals 1.2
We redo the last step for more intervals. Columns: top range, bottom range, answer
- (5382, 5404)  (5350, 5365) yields 0.96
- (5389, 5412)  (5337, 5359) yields 0.95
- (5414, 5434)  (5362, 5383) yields 1.06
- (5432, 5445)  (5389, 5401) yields 1.11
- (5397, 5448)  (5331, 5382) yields 1.02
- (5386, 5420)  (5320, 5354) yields 0.97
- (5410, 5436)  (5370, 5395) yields 1.03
